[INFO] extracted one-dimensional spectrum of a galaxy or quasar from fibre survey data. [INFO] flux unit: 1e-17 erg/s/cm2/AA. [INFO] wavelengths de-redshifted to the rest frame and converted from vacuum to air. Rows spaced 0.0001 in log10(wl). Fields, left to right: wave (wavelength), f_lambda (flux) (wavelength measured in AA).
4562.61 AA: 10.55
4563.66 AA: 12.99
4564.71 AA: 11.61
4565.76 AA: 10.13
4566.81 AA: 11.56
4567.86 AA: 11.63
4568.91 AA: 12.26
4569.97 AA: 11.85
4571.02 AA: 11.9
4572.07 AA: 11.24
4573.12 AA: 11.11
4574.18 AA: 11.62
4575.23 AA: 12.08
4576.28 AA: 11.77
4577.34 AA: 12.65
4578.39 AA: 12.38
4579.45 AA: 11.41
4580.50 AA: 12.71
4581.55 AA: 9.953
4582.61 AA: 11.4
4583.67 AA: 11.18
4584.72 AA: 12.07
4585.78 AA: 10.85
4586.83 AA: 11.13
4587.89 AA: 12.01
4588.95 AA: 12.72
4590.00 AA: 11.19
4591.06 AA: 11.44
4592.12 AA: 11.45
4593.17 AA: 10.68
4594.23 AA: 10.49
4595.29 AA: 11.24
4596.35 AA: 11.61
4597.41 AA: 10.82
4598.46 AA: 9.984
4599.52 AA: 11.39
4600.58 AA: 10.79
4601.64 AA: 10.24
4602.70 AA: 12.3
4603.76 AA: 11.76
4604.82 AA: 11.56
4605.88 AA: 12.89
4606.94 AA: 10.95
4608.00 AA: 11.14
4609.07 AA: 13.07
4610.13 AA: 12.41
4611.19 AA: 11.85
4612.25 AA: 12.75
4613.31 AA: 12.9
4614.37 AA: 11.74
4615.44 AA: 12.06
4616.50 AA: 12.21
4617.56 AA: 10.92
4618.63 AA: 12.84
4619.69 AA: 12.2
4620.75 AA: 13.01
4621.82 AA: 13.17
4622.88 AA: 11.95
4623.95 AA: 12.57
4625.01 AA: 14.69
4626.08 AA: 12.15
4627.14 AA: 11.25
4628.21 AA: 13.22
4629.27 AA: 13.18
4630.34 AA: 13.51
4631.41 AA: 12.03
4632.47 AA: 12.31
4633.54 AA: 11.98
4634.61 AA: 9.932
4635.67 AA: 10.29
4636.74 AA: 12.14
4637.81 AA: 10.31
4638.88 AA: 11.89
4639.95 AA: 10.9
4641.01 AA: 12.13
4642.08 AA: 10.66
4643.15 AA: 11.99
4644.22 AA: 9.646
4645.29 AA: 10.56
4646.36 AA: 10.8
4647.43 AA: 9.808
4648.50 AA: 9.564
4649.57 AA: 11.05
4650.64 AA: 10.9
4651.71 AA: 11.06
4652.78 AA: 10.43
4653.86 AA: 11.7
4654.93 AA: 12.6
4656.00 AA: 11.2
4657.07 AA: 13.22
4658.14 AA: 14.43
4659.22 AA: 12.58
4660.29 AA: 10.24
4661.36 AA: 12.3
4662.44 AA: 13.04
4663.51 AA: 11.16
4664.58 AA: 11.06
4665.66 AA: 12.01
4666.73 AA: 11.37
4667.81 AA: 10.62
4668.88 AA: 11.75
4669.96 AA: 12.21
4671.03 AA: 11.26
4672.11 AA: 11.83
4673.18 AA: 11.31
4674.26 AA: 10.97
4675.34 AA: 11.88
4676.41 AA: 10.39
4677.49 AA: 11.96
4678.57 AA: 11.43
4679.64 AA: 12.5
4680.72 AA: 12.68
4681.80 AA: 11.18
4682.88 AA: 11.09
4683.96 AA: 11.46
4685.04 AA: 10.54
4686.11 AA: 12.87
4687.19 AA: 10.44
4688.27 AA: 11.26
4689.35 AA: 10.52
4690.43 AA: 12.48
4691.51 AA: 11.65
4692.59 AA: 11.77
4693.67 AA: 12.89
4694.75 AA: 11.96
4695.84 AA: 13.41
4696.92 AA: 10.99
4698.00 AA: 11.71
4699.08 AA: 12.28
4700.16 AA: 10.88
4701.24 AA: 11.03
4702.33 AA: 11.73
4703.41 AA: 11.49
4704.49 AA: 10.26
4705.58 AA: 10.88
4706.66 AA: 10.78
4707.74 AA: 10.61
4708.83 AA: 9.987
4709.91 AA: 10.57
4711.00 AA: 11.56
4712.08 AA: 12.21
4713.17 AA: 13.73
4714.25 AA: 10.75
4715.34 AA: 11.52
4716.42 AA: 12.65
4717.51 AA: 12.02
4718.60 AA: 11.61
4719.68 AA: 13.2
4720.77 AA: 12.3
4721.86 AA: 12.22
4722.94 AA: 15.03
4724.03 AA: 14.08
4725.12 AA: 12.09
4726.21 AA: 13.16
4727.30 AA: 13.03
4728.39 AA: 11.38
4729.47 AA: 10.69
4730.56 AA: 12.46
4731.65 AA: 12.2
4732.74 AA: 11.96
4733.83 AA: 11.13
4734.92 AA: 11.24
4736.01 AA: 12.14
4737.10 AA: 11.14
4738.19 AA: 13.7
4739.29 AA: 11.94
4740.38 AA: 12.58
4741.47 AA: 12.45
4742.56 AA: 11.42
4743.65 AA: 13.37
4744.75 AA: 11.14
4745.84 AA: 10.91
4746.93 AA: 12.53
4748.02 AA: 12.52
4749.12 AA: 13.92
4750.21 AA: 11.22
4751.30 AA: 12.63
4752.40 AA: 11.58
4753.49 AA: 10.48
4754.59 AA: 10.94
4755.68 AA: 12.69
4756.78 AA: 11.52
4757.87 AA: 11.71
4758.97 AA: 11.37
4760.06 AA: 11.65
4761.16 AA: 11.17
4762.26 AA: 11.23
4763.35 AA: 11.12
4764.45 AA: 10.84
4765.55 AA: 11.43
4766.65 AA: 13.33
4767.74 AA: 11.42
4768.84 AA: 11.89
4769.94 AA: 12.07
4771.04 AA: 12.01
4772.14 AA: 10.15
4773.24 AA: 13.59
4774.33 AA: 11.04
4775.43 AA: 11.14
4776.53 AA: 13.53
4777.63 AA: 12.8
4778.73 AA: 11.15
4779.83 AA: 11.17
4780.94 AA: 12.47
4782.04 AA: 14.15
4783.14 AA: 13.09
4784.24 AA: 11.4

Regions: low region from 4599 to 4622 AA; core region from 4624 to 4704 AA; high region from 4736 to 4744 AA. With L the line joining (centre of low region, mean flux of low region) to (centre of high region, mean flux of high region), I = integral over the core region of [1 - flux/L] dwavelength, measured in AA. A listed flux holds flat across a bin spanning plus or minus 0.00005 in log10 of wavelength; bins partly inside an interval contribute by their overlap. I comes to 3.3 AA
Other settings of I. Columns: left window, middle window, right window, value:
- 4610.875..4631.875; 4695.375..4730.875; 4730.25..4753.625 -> 0.8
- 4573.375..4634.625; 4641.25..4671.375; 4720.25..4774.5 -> 1.3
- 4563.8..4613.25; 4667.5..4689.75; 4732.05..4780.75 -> 0.5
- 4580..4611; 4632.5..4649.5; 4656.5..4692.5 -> 1.0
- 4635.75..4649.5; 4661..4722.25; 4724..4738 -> -0.6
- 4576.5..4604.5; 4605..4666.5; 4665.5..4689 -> -2.1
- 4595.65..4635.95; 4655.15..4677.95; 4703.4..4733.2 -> 0.4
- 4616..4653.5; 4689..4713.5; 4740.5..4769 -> 0.4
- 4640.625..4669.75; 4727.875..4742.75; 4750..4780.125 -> -0.4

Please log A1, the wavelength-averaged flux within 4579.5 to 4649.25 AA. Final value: 11.6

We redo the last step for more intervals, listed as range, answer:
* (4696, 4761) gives 11.9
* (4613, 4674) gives 11.7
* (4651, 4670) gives 11.8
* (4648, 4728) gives 11.7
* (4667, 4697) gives 11.6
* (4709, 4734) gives 12.2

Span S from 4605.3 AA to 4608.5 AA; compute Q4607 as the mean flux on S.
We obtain 11.7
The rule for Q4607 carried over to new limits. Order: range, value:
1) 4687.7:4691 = 11.4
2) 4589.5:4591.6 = 11.3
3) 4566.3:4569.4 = 11.8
